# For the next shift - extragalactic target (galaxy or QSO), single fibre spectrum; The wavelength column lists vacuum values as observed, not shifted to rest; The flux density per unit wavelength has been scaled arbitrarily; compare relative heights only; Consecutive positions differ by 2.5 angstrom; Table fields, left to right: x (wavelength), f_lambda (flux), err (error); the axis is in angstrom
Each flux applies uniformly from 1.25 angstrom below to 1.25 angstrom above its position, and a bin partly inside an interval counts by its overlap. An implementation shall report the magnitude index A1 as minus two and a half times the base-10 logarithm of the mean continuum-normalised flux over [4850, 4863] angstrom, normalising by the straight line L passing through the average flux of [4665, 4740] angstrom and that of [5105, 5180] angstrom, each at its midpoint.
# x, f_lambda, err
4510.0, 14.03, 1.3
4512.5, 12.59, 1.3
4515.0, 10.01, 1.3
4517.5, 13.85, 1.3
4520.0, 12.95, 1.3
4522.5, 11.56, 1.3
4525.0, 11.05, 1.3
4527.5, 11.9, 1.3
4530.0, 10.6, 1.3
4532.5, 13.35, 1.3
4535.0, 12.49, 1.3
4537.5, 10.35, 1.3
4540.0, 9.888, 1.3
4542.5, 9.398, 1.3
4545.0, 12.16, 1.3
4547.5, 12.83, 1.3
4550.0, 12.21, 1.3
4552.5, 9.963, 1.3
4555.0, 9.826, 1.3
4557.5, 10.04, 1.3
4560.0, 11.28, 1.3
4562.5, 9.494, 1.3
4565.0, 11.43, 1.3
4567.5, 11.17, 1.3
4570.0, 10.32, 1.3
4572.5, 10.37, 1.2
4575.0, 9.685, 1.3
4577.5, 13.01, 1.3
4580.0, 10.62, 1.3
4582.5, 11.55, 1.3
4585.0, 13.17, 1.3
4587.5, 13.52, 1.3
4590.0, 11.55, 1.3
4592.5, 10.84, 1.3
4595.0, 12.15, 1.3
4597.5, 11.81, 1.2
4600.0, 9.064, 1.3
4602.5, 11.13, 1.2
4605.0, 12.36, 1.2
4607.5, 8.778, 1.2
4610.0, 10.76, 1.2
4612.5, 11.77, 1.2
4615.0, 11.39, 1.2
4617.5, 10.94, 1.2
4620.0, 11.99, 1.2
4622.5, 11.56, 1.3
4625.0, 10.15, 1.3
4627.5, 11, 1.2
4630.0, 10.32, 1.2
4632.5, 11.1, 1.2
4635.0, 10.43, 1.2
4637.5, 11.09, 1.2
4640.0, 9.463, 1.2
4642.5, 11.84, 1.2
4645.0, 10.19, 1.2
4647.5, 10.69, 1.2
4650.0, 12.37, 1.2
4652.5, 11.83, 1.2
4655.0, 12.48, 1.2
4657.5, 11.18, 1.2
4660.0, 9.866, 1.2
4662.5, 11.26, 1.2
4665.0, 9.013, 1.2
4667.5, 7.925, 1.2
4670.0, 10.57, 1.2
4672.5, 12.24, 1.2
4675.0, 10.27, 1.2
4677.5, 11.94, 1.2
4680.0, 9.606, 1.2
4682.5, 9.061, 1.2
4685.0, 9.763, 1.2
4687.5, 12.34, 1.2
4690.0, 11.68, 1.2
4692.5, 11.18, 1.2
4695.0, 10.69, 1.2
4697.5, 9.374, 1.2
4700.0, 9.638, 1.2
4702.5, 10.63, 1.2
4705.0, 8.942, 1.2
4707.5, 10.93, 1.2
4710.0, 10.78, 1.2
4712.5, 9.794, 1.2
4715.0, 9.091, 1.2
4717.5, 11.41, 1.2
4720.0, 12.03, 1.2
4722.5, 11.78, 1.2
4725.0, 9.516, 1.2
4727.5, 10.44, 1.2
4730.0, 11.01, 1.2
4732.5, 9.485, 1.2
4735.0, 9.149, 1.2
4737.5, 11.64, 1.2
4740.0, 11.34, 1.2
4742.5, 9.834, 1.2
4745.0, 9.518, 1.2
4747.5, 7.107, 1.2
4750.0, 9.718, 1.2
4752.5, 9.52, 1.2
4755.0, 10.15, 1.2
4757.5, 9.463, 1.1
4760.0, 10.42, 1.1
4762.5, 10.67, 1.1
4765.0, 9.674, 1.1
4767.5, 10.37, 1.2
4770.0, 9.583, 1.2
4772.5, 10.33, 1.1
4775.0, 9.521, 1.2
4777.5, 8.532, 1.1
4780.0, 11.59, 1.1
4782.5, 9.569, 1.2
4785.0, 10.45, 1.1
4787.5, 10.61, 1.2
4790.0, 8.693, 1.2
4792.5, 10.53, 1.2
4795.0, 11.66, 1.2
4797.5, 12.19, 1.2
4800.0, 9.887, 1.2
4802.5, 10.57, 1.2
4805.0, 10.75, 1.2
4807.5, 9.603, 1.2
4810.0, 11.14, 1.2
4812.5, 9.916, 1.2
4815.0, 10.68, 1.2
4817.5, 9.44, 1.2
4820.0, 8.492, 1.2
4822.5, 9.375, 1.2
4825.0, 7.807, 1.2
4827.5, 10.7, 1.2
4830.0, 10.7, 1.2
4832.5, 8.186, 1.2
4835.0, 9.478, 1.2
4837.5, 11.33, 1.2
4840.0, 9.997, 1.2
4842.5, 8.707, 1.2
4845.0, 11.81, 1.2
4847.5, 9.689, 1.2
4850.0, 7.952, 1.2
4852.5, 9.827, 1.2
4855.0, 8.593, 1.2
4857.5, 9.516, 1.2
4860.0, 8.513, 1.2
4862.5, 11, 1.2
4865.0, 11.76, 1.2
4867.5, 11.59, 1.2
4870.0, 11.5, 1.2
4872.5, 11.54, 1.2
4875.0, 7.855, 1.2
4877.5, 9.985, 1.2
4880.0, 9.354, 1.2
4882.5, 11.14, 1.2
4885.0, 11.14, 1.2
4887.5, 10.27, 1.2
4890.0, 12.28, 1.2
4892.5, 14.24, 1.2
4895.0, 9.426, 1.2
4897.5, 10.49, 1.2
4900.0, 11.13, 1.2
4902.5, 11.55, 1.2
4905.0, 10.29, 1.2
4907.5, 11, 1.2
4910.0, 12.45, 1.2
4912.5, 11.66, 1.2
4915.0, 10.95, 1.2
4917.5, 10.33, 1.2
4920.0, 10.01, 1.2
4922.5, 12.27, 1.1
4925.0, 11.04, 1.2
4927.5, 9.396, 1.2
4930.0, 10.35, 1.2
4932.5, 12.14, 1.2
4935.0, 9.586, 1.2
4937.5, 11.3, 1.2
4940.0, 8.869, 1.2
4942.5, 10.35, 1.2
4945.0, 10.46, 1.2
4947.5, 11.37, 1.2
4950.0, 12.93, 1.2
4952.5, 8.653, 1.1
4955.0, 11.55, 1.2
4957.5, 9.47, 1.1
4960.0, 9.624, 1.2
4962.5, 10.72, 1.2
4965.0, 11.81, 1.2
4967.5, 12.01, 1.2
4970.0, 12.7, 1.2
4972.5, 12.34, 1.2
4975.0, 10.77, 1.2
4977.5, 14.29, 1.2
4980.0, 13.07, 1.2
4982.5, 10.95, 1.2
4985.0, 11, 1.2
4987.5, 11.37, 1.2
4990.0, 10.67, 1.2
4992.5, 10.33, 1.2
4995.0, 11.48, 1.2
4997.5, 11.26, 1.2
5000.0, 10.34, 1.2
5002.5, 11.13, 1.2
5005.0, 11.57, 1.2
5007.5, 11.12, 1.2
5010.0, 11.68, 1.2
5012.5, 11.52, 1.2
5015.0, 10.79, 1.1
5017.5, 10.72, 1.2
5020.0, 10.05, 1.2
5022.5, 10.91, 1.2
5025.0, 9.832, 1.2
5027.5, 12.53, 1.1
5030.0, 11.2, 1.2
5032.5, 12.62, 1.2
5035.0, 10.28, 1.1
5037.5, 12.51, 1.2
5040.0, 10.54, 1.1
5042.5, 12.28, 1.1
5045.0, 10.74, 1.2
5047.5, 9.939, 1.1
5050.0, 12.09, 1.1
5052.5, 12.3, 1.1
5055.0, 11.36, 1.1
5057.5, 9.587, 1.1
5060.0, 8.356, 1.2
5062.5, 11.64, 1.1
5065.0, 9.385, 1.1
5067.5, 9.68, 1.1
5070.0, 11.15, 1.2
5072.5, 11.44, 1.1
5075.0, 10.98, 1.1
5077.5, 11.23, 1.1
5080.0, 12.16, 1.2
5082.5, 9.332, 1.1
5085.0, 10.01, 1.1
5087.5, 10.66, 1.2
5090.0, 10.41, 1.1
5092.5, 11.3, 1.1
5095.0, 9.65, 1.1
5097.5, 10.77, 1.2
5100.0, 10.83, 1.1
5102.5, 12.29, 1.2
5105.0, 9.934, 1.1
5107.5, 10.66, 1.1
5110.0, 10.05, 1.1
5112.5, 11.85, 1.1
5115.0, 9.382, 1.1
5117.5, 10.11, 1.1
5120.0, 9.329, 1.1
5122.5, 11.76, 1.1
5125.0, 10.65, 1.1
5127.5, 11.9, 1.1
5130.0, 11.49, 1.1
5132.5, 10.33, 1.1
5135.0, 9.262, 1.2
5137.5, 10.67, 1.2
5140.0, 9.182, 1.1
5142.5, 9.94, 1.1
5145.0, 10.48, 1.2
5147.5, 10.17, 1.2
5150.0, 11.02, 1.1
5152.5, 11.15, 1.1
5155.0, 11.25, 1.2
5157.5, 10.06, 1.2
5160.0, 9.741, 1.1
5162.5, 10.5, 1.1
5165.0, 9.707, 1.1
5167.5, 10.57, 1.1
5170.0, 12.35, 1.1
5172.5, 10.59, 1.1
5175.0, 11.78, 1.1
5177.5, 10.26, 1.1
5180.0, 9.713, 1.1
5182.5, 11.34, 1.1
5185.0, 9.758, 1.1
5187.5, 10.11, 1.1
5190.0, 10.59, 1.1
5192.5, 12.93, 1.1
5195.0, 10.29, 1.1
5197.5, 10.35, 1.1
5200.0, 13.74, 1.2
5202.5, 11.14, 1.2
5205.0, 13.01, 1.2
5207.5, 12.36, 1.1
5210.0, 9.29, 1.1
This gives 0.13 mag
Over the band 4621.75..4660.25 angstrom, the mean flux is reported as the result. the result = 11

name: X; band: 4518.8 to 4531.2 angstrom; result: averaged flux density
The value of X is 11.6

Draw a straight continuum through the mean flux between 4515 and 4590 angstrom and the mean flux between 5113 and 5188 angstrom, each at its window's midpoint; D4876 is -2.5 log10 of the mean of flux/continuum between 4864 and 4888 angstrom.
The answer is 0.029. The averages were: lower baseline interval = 11.4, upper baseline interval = 10.5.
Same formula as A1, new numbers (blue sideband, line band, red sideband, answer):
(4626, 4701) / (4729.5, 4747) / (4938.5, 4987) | 0.07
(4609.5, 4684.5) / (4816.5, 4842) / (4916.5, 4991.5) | 0.15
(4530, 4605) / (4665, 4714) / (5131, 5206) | 0.08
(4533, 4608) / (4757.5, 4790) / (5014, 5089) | 0.10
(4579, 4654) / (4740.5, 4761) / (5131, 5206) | 0.16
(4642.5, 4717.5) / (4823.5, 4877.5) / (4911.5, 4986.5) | 0.10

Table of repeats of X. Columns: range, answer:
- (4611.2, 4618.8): 11.4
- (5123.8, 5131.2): 11.4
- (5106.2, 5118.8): 10.4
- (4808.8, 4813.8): 10.5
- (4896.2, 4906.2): 10.9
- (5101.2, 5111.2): 10.7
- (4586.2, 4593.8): 12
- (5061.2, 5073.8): 10.7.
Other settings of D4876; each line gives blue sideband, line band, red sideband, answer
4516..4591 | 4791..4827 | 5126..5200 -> 0.10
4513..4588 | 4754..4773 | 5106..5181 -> 0.10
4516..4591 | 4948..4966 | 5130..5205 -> 0.02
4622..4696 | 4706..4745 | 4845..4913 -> 0.02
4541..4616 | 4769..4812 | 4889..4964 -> 0.07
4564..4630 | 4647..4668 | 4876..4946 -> 0.03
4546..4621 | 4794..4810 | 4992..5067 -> 0.03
